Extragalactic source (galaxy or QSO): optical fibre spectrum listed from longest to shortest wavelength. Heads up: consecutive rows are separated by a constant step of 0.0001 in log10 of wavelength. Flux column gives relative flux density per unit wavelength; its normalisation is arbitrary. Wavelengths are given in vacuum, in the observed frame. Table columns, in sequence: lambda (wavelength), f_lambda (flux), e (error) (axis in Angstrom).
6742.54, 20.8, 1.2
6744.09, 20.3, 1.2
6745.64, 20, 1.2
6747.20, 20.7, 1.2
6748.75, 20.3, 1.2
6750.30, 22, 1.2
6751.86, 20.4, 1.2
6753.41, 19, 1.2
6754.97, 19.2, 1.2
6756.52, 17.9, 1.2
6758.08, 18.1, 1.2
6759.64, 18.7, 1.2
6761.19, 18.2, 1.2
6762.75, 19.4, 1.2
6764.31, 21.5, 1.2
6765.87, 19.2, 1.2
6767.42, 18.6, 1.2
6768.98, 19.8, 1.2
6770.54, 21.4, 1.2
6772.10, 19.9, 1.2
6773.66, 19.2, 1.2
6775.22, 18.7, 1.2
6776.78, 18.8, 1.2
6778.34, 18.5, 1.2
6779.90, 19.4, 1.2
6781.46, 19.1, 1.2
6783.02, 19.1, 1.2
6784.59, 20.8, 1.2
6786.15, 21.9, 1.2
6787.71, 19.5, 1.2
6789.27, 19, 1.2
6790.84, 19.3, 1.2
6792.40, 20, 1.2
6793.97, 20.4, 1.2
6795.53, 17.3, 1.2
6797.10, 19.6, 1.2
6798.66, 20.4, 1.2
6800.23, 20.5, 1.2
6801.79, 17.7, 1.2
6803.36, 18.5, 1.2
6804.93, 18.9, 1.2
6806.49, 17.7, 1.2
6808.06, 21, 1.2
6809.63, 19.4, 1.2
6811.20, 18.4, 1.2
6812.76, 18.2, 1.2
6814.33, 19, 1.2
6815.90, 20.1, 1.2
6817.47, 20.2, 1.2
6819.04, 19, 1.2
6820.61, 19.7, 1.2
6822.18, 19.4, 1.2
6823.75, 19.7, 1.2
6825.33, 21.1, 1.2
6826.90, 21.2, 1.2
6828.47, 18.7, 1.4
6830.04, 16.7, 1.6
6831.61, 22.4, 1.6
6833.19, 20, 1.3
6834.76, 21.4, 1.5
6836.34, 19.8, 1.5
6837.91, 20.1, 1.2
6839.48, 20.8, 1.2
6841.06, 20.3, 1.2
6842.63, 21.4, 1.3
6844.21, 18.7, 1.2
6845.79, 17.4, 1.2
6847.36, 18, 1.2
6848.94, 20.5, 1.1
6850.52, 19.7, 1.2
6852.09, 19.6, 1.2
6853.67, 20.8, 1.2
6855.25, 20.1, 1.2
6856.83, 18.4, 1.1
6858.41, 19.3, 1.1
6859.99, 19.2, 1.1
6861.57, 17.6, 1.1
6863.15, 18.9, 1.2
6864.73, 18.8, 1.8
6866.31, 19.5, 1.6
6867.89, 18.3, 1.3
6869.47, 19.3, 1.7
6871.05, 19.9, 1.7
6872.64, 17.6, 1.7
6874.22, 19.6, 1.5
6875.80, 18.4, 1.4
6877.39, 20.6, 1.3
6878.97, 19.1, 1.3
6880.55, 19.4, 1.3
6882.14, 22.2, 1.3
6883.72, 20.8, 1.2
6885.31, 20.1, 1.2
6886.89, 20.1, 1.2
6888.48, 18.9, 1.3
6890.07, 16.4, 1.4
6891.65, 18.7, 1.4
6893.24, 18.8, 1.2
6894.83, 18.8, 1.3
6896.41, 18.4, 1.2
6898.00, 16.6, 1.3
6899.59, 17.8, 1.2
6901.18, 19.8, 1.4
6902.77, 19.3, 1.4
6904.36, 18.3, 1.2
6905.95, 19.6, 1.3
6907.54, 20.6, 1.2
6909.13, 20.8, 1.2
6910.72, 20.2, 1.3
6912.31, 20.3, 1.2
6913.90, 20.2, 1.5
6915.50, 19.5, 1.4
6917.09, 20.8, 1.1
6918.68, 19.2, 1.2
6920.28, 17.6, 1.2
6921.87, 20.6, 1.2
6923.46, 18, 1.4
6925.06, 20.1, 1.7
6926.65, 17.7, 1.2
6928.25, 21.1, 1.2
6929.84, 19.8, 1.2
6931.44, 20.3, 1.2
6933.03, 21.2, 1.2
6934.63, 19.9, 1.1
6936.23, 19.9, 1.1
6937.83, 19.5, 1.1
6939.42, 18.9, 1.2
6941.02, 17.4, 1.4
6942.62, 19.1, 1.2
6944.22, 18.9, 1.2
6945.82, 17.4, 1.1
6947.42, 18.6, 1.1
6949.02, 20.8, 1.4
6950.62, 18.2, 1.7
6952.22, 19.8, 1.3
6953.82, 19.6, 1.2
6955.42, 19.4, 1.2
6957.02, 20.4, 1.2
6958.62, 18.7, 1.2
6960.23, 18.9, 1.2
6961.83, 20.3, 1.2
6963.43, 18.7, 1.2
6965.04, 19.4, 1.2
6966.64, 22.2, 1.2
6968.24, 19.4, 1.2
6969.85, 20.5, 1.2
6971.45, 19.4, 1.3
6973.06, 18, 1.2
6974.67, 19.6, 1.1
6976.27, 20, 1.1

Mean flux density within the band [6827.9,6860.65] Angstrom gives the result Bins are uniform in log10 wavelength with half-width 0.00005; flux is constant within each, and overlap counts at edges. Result 19.7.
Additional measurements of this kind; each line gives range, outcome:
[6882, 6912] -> 19.2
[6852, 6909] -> 19.2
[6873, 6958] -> 19.4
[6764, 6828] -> 19.5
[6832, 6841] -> 20.5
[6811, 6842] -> 19.9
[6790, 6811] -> 19.3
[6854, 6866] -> 19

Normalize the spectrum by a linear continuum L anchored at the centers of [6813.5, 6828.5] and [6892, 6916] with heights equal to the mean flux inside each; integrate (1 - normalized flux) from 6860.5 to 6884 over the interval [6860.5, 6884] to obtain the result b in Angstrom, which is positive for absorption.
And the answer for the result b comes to 0.2 Angstrom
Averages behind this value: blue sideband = 19.9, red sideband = 19.2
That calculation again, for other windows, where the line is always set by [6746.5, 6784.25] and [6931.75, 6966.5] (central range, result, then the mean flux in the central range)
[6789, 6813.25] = 0.37 Angstrom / 19.2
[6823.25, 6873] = -0.33 Angstrom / 19.5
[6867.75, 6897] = 0.21 Angstrom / 19.3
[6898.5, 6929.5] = -0.24 Angstrom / 19.5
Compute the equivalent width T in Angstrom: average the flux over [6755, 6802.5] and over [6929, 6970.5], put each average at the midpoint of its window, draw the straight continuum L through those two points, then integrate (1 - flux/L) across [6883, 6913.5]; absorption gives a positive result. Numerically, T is 0.46 Angstrom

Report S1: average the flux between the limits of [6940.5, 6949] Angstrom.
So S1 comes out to 18.5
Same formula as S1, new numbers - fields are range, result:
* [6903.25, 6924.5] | 19.7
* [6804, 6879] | 19.5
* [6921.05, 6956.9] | 19.4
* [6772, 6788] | 19.5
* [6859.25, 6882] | 19.1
